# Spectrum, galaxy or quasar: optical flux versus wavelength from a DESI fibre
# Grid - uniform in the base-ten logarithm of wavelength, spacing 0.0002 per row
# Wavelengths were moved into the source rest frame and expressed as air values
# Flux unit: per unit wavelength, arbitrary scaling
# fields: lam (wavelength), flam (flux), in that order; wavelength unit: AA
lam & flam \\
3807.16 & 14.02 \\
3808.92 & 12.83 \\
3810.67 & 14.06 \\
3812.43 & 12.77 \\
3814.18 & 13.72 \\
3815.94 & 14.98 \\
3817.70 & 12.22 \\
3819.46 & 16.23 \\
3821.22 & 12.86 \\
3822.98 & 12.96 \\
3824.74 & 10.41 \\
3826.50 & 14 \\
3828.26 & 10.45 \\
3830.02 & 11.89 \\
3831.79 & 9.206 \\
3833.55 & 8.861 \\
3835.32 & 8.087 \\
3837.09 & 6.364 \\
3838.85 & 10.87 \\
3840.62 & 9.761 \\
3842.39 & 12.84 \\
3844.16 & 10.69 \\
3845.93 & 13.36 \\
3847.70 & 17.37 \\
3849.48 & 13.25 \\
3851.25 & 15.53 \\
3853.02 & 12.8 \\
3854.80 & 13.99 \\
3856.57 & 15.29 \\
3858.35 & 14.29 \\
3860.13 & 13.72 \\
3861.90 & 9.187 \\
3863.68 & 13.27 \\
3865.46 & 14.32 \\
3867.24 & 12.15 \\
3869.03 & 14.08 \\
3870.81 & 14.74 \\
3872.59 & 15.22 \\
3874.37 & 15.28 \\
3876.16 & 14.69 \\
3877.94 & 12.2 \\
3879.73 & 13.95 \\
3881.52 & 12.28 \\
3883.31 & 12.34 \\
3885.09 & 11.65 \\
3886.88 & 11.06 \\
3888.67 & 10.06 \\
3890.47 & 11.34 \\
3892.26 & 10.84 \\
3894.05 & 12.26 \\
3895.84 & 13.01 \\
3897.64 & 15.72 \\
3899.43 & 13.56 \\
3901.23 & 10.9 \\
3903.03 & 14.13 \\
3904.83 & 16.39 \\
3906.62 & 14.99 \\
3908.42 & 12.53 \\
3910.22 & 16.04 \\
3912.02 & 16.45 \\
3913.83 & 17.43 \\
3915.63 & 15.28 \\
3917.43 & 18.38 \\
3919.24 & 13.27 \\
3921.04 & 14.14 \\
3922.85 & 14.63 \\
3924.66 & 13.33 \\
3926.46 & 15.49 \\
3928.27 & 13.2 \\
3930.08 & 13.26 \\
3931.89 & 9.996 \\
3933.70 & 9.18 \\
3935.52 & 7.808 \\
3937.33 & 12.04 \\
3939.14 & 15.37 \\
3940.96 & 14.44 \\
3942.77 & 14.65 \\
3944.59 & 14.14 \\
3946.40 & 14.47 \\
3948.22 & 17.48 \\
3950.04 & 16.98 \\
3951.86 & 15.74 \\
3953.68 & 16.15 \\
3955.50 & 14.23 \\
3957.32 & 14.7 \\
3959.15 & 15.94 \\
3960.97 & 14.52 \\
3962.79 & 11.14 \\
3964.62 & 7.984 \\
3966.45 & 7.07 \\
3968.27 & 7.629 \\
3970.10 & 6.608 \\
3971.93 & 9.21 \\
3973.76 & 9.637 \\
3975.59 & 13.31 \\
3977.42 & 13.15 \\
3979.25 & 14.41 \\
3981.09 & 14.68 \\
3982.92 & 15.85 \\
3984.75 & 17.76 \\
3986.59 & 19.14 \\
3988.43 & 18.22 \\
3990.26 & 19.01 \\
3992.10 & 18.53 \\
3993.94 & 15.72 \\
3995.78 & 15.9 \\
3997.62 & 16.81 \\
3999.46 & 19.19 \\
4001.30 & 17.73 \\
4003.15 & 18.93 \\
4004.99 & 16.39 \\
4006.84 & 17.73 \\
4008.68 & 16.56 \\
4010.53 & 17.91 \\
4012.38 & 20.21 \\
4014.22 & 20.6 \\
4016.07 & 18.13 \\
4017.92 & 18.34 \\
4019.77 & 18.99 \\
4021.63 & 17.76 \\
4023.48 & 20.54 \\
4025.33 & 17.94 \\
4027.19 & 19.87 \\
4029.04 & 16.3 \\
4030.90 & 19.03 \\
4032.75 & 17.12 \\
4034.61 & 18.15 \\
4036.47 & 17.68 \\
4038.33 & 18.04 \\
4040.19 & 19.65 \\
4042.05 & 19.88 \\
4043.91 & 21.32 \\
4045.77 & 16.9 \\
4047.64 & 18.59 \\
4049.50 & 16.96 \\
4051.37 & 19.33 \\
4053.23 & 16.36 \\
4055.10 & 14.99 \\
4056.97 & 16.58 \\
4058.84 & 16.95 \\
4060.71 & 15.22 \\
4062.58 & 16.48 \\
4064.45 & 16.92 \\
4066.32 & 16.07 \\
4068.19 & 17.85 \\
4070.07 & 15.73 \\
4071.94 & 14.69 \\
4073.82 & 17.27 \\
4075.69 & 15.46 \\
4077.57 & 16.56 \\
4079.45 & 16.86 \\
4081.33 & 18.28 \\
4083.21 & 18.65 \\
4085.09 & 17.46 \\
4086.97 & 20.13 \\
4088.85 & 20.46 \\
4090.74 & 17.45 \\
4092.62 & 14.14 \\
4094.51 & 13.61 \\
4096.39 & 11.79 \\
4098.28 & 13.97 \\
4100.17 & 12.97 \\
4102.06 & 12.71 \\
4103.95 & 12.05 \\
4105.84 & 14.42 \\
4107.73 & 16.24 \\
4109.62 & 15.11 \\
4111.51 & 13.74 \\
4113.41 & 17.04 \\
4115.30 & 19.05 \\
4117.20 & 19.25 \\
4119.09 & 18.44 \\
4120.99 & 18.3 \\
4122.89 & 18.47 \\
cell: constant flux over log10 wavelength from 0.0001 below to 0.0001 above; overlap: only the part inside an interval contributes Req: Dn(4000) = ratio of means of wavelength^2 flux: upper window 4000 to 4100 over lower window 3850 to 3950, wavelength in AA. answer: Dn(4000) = 1.38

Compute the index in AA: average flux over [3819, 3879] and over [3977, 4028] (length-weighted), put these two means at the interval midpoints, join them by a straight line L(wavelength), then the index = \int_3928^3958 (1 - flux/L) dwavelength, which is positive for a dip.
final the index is 3.9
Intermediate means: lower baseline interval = 12.6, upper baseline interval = 17.8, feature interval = 13.8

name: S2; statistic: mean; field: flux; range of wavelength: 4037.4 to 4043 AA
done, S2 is 19.2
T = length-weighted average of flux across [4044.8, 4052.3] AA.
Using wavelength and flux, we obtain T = 18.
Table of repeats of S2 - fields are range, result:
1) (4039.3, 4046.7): 19.5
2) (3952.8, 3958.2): 15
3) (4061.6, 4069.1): 16.8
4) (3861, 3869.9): 12.6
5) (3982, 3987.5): 17.6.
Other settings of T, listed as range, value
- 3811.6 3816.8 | 13.8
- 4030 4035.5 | 18.1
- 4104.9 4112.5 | 14.9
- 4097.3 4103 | 13.2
